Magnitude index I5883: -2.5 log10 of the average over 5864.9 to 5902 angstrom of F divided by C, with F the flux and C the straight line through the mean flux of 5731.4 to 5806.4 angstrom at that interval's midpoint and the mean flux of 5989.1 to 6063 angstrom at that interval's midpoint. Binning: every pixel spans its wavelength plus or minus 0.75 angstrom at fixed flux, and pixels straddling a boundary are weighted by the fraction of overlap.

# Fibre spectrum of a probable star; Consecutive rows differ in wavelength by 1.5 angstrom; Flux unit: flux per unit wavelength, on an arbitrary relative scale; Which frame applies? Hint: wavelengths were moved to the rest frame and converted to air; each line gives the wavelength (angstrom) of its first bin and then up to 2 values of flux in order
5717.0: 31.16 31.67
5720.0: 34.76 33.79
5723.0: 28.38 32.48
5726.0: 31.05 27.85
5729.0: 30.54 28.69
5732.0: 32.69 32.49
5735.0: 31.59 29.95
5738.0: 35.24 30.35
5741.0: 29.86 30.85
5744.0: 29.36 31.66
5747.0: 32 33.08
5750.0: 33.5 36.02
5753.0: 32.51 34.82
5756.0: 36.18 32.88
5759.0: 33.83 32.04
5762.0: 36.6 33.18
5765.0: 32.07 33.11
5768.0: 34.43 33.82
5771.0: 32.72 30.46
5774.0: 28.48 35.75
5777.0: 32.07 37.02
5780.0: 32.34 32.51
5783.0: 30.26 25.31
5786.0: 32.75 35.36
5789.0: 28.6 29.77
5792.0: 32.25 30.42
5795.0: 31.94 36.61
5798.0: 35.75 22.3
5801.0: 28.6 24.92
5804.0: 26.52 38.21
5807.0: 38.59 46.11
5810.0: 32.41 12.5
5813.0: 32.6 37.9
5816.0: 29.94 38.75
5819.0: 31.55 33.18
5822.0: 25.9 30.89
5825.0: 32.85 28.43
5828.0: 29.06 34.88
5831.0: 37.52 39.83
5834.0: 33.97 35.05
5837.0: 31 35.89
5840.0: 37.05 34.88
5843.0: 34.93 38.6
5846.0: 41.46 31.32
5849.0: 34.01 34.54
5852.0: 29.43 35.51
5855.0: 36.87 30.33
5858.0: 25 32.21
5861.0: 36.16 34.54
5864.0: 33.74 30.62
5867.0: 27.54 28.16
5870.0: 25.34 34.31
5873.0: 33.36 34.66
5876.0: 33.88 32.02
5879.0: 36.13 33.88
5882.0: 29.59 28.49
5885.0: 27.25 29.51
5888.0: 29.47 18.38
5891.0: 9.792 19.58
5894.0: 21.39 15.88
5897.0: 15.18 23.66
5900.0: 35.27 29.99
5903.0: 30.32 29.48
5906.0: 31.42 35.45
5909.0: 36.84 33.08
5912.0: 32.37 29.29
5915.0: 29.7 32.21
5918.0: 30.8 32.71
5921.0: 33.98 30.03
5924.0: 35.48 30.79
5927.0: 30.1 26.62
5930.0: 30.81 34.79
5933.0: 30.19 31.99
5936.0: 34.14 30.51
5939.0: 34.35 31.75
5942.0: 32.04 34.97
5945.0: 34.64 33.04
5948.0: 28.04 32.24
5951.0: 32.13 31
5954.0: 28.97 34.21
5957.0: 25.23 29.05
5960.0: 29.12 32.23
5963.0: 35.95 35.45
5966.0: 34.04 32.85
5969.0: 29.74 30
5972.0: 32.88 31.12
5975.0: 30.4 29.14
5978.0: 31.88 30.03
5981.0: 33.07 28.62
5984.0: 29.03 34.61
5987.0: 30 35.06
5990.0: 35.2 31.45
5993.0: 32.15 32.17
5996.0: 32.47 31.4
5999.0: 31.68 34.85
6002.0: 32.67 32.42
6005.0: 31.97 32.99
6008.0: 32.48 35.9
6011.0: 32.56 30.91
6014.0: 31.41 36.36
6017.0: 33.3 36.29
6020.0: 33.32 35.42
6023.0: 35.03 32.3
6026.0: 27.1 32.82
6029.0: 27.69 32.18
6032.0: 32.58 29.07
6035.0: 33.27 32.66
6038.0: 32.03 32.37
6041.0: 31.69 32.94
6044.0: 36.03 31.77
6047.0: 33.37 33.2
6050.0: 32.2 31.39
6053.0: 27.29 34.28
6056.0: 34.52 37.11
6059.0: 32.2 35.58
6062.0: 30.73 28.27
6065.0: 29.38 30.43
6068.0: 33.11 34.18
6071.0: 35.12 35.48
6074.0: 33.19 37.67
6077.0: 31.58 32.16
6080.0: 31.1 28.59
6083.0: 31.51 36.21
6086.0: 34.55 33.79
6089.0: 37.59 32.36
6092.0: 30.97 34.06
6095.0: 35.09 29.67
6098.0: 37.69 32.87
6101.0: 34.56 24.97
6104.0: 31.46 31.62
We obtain 0.18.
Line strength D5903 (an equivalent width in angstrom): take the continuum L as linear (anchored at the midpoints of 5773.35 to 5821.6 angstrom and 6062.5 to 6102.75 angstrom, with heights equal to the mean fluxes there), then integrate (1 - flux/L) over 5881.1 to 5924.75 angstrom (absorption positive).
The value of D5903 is 5.5 angstrom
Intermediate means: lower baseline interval 31.9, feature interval 28.2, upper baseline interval 32.9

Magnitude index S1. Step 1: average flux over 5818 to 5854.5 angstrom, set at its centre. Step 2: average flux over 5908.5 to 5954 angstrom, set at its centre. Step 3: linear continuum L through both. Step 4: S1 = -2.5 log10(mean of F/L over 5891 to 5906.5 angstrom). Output 0.32 mag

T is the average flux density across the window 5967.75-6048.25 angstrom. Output 32.3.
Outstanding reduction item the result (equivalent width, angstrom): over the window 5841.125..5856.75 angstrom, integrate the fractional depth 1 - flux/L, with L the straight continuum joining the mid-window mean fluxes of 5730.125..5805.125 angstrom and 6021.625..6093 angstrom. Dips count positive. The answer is -1.3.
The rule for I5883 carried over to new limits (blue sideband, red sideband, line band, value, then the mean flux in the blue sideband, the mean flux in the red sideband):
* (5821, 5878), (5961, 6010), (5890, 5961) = 0.096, 33.1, 32.3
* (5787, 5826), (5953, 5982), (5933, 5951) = -0.035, 31.7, 31.3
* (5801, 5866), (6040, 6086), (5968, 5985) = 0.079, 33.2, 32.8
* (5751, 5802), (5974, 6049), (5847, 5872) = 0.022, 32.4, 32.4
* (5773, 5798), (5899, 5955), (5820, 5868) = -0.044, 32.1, 31.9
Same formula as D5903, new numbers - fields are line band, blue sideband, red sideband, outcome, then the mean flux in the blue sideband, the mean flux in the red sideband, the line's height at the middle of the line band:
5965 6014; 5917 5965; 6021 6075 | 0.0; 31.8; 32.5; 32.1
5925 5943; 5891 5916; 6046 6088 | -1.9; 27.5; 32.8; 28.5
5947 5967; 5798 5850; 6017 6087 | 0.9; 33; 32.6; 32.8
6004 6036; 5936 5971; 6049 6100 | -0.1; 31.9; 33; 32.5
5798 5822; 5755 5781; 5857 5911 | 0.1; 33.4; 28.9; 31.8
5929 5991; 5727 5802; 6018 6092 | 1.3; 32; 32.7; 32.5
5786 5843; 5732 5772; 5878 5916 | -3.6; 32.8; 27.7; 30.6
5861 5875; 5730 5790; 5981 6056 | 0.4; 32.4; 32.5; 32.4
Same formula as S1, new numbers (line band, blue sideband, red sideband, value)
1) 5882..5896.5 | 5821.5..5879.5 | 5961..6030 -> 0.416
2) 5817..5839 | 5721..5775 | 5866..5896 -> -0.131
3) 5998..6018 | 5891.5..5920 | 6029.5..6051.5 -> -0.053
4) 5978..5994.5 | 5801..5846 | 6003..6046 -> 0.028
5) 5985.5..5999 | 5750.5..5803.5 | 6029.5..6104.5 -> 0.001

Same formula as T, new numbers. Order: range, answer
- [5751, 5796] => 32.7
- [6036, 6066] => 32.4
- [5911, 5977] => 31.6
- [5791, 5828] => 31.6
